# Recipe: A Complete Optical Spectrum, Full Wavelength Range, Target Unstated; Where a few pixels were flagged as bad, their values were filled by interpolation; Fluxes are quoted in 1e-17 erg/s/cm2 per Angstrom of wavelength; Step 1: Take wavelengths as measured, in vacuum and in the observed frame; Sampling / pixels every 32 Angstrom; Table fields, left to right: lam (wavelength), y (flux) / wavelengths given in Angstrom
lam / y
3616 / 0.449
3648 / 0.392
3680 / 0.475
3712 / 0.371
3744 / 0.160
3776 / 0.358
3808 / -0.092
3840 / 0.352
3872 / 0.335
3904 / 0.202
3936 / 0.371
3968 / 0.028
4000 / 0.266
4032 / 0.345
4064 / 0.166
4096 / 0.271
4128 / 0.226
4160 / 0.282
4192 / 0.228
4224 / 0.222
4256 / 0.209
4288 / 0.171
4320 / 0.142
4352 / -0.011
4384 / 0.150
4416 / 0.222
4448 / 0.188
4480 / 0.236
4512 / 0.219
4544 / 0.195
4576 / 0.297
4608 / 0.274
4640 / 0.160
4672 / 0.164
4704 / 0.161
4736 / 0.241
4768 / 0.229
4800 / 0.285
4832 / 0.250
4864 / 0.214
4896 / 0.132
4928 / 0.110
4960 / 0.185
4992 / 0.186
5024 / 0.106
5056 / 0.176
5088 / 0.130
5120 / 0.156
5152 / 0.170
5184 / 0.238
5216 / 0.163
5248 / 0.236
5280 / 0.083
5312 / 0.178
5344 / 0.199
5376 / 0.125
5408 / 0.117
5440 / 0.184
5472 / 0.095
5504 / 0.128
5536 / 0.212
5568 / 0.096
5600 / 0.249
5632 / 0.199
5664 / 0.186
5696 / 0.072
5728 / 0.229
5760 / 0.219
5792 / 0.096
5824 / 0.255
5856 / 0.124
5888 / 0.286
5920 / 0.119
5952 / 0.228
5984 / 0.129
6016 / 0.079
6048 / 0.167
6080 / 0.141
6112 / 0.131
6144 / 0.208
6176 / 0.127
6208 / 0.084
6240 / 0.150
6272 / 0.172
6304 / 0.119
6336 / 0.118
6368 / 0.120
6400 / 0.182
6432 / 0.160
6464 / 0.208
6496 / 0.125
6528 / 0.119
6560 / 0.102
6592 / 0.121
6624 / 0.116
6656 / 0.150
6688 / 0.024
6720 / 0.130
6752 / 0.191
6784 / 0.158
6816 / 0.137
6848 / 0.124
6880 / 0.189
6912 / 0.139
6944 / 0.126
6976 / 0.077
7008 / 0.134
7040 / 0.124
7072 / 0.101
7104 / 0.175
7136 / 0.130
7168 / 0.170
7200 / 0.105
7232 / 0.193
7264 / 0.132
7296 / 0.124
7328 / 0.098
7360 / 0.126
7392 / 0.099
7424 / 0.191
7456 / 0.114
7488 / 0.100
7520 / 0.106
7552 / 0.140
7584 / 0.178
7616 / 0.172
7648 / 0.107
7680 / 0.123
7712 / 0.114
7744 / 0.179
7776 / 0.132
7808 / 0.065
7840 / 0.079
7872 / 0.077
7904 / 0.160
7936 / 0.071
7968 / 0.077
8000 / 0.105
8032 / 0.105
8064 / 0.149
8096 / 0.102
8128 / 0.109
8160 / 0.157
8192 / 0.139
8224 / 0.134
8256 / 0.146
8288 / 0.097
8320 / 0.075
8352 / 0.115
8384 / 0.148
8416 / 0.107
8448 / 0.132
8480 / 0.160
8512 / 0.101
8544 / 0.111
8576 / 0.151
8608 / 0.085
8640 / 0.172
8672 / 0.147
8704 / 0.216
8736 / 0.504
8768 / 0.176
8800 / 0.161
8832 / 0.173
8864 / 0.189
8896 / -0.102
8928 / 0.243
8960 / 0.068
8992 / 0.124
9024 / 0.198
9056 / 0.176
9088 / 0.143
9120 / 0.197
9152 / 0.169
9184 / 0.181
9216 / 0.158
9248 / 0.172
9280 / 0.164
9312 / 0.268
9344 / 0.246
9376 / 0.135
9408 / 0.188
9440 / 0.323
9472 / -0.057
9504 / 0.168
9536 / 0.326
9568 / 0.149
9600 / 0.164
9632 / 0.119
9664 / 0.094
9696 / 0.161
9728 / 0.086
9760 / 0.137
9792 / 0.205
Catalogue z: 1.34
